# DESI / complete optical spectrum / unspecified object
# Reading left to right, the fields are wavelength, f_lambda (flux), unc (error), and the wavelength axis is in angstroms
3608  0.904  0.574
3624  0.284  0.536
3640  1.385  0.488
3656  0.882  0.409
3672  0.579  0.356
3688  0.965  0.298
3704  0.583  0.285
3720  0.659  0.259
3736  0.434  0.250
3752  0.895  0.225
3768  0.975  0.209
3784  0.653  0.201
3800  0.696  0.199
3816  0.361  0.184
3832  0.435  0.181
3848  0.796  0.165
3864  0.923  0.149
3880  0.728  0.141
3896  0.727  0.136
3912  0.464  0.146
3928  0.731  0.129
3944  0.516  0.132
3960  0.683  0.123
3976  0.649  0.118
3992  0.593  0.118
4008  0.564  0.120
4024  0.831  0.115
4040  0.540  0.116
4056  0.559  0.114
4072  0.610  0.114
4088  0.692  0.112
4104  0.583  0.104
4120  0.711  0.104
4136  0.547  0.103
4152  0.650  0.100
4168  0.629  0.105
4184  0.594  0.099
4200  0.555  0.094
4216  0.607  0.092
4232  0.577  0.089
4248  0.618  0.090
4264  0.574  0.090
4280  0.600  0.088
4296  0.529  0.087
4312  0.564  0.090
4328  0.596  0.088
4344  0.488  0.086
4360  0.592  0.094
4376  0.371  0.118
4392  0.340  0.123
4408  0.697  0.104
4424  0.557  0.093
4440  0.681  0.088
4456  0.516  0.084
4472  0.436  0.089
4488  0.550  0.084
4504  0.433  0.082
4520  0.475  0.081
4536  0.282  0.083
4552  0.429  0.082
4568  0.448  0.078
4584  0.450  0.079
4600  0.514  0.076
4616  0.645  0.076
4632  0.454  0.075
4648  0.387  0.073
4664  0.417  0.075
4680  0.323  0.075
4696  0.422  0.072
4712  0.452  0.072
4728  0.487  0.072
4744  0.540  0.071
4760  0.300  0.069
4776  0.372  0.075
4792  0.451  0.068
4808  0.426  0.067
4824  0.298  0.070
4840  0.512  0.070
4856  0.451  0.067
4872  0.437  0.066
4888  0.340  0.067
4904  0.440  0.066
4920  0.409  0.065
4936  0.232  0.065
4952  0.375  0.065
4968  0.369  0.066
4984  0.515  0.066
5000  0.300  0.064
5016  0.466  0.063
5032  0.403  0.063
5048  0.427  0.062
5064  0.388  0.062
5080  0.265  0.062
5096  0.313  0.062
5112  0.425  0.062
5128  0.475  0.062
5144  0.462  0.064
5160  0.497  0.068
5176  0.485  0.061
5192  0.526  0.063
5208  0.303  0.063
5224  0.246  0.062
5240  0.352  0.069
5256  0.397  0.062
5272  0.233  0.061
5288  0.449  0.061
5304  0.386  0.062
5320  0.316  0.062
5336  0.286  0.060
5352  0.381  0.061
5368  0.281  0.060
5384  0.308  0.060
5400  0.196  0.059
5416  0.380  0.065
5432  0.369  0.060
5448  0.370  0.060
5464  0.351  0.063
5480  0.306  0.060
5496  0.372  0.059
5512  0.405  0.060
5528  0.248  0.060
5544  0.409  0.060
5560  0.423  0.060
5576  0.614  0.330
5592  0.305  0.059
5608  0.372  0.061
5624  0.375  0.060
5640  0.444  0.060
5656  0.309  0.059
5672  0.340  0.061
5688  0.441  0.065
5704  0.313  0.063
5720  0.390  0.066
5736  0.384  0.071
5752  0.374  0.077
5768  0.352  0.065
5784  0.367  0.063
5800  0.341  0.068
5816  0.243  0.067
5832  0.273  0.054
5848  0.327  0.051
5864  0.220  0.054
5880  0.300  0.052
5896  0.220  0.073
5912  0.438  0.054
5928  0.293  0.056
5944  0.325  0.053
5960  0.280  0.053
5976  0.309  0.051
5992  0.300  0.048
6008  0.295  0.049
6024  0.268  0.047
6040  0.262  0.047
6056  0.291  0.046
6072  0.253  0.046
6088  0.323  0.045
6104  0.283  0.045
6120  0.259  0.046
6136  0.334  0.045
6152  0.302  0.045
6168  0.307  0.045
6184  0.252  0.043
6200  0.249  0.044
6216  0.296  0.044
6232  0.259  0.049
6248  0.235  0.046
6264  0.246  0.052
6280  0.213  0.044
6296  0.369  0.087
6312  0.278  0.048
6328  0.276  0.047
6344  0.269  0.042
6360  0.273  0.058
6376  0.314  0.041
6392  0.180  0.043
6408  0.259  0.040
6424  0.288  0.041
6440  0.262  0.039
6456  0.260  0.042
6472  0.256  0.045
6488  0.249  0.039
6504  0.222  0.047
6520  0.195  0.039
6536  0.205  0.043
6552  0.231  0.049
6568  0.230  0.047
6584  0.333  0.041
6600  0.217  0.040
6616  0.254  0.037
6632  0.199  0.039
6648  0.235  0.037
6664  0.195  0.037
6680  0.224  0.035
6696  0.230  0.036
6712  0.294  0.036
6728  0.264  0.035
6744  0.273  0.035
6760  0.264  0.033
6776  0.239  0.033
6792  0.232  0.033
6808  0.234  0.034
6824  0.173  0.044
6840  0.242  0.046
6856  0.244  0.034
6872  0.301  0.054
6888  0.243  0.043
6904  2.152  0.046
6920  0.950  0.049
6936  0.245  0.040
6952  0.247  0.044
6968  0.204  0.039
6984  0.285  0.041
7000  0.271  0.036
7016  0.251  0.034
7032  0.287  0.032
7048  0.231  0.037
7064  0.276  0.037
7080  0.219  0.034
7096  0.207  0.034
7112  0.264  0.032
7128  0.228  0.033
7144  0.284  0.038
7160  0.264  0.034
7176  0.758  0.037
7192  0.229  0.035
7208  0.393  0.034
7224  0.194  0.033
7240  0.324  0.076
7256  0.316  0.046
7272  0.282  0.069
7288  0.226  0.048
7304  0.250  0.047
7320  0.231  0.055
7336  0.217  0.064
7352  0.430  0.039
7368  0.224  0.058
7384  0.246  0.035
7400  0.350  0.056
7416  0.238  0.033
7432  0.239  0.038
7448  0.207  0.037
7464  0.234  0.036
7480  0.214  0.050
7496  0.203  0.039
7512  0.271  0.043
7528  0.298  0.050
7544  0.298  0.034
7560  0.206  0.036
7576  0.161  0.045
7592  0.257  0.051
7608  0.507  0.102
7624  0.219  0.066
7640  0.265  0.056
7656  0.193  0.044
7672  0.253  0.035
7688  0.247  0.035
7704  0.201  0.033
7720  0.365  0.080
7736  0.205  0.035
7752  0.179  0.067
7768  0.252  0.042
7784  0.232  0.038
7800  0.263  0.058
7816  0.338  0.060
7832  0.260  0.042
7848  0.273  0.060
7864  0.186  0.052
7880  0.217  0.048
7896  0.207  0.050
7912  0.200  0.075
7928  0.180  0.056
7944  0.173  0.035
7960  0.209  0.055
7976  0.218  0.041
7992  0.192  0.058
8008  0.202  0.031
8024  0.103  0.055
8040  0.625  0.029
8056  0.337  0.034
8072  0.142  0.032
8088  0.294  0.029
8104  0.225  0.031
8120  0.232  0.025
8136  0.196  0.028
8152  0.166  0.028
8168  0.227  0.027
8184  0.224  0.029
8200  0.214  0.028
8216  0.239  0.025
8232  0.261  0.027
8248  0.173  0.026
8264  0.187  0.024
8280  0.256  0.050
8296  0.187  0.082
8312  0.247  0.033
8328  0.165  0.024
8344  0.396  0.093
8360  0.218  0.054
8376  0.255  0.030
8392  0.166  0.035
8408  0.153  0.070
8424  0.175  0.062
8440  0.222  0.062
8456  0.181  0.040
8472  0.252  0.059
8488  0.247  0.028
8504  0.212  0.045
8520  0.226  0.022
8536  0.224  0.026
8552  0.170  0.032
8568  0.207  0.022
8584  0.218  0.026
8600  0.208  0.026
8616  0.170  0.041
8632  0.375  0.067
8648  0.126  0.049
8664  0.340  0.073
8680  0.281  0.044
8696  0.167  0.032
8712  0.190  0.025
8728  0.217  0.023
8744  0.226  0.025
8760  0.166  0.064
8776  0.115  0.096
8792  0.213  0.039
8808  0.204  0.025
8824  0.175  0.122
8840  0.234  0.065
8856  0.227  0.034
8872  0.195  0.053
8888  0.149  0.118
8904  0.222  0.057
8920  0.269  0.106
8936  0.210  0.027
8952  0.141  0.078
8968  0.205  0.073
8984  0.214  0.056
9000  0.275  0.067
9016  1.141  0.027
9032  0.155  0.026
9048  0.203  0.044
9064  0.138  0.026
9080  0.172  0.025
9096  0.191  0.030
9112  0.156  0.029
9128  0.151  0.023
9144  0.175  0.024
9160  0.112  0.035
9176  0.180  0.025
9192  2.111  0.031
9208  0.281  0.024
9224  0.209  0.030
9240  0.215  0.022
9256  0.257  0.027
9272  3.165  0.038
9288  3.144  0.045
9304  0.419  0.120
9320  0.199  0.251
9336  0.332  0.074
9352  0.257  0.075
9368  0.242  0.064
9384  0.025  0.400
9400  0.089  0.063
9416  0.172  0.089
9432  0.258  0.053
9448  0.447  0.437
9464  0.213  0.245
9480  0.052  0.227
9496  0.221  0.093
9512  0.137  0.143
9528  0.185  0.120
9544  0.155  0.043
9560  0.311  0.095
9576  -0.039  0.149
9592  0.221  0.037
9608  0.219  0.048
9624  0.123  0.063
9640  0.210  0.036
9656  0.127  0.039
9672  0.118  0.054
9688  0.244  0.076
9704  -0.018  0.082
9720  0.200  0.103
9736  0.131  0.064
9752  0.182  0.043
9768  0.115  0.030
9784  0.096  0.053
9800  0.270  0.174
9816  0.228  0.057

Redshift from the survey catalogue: 0.853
